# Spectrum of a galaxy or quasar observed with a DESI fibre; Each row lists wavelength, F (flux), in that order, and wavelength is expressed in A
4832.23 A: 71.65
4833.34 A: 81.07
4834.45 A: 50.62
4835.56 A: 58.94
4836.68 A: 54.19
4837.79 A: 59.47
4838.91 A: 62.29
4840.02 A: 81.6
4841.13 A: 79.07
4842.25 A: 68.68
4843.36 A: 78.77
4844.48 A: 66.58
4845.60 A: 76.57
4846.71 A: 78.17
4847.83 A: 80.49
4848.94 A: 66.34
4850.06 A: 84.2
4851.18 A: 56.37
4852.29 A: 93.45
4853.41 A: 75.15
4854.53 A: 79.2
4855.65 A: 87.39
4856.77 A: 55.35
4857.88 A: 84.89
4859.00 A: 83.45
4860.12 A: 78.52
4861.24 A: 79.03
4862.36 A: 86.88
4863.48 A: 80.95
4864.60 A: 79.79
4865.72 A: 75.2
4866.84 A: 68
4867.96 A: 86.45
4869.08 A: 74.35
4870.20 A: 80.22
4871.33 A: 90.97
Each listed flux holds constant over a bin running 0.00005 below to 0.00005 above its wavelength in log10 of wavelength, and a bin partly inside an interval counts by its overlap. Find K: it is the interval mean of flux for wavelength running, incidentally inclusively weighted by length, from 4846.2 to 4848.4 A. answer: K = 79.3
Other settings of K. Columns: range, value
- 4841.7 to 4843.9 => 73.9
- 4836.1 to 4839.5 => 58.8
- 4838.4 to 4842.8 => 73.1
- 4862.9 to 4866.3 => 78.6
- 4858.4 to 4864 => 81.7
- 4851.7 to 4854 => 83.8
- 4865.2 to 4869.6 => 76.1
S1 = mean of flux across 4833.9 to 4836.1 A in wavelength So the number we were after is 54.8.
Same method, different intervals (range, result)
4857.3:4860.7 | 82.2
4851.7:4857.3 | 78.1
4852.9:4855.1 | 77.1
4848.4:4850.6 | 75.2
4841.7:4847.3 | 73.8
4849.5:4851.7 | 70.4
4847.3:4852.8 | 76.1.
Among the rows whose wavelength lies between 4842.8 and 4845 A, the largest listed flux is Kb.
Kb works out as 78.77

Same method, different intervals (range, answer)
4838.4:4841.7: 81.6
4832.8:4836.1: 81.07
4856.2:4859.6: 84.89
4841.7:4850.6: 84.2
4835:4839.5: 62.29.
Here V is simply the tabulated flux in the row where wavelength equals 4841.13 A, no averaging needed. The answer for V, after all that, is 79.07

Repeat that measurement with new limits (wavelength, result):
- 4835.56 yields 58.94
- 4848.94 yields 66.34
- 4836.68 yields 54.19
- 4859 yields 83.45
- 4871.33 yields 90.97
